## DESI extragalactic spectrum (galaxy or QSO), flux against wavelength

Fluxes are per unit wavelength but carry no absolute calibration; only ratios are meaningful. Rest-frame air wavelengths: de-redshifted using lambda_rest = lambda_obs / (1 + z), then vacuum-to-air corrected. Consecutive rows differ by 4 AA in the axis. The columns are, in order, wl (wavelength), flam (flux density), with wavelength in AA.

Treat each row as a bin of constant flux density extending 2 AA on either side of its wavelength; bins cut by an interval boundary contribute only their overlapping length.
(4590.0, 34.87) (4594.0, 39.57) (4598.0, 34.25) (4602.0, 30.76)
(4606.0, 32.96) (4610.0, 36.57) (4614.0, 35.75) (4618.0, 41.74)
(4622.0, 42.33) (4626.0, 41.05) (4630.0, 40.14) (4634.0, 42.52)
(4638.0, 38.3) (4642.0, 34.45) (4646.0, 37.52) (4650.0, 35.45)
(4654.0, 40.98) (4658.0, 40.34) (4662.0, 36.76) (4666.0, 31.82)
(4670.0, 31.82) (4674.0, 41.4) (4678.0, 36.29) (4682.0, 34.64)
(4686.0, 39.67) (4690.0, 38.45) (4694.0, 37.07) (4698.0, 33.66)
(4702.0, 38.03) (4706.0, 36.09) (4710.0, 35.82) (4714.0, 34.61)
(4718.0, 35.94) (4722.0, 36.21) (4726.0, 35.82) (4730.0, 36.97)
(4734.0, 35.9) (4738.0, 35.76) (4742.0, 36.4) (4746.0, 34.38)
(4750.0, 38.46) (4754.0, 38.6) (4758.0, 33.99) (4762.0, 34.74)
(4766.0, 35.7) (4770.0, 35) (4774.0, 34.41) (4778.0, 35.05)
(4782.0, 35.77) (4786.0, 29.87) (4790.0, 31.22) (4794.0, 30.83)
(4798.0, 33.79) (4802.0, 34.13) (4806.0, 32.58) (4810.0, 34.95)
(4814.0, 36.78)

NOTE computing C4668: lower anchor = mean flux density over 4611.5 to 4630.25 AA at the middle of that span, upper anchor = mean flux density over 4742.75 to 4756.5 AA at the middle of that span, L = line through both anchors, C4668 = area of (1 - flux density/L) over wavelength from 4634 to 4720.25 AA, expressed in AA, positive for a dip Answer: 4.4 AA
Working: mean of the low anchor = 40.1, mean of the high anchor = 37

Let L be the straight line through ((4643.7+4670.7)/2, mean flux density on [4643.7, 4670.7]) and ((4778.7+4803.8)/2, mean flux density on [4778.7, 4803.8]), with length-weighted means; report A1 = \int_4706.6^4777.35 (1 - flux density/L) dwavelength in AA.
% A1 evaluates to -3.5 AA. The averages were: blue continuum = 36.6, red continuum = 32.7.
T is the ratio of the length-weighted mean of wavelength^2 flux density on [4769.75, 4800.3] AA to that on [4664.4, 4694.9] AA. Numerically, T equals 0.95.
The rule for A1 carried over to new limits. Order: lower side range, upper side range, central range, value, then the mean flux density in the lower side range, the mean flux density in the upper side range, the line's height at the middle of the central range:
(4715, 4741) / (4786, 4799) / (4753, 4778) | -1.4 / 36.1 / 31.5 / 33.4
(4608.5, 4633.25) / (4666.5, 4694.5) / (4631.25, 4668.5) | 0.8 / 39.8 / 36.8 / 38.3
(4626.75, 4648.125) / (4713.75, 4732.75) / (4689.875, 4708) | 0.2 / 38.7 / 36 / 36.8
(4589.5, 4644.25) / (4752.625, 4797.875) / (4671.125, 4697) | -1.1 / 37.6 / 34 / 36.1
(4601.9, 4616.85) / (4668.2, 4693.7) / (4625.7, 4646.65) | -1.9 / 34.9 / 37.1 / 35.7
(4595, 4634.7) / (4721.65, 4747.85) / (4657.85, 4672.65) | 0.9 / 37.7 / 35.9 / 36.9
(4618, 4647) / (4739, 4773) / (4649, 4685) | 1.8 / 39.7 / 35.9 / 38.6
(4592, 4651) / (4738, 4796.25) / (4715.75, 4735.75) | -0.4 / 37.6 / 34.6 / 35.5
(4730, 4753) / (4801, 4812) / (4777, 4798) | 1.2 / 36.4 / 33.9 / 34.6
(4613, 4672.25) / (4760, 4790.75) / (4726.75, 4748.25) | -0.4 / 38.1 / 34.1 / 35.2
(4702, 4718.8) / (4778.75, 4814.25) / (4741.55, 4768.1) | -1.2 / 35.9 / 33.2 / 34.5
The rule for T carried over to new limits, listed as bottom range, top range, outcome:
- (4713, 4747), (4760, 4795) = 0.96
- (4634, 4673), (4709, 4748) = 1.00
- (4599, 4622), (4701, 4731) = 1.05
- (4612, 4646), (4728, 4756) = 0.98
